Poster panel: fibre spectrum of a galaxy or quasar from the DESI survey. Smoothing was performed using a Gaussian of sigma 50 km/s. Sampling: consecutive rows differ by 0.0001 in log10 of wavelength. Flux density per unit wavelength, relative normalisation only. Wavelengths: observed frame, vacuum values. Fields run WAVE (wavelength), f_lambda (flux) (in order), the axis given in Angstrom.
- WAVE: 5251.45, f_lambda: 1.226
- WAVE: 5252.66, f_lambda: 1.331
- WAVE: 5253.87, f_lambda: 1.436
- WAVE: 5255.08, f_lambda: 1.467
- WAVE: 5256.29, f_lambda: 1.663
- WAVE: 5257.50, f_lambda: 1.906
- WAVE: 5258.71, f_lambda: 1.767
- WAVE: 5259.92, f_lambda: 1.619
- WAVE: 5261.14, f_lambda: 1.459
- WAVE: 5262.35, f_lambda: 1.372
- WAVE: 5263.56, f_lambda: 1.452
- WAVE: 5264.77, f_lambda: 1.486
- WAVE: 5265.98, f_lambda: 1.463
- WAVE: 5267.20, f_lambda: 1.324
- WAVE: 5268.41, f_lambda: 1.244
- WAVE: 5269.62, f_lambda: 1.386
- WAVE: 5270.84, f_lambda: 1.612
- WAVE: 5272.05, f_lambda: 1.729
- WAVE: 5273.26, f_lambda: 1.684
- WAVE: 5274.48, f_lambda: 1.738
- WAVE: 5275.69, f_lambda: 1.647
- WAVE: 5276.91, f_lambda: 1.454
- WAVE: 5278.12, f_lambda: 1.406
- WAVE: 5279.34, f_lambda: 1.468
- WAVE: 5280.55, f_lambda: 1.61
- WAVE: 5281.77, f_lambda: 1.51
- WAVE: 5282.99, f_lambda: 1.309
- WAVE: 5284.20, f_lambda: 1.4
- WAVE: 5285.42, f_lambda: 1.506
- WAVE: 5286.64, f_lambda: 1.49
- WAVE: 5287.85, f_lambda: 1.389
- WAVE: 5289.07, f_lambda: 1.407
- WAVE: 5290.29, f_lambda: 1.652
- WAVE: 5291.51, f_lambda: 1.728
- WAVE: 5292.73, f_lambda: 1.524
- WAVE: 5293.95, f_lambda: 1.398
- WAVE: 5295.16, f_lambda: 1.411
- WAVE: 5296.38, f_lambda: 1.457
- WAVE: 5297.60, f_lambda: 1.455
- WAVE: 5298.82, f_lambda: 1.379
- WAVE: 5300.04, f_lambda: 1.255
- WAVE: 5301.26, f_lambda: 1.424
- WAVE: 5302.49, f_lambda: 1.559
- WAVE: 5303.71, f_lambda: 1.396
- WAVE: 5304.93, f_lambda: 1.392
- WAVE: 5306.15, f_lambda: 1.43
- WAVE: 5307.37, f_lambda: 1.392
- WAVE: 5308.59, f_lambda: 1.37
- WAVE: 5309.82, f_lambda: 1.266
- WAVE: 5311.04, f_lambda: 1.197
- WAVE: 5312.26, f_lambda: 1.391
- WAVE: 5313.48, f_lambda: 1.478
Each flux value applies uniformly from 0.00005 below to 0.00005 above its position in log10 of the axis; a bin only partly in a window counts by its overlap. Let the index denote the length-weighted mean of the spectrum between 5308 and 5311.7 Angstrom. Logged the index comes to 1.28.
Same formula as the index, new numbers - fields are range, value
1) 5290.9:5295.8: 1.52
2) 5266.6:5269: 1.29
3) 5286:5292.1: 1.53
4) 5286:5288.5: 1.44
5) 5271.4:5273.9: 1.71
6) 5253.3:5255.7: 1.45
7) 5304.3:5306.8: 1.41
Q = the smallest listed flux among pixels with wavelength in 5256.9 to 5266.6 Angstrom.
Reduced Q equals 1.372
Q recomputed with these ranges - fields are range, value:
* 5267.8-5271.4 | 1.244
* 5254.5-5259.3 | 1.467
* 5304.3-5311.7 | 1.197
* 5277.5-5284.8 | 1.309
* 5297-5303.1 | 1.255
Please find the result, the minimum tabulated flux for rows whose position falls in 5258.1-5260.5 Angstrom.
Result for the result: 1.619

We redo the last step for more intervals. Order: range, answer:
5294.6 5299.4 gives 1.379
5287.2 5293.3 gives 1.389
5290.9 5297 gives 1.398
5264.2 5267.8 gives 1.324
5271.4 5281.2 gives 1.406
